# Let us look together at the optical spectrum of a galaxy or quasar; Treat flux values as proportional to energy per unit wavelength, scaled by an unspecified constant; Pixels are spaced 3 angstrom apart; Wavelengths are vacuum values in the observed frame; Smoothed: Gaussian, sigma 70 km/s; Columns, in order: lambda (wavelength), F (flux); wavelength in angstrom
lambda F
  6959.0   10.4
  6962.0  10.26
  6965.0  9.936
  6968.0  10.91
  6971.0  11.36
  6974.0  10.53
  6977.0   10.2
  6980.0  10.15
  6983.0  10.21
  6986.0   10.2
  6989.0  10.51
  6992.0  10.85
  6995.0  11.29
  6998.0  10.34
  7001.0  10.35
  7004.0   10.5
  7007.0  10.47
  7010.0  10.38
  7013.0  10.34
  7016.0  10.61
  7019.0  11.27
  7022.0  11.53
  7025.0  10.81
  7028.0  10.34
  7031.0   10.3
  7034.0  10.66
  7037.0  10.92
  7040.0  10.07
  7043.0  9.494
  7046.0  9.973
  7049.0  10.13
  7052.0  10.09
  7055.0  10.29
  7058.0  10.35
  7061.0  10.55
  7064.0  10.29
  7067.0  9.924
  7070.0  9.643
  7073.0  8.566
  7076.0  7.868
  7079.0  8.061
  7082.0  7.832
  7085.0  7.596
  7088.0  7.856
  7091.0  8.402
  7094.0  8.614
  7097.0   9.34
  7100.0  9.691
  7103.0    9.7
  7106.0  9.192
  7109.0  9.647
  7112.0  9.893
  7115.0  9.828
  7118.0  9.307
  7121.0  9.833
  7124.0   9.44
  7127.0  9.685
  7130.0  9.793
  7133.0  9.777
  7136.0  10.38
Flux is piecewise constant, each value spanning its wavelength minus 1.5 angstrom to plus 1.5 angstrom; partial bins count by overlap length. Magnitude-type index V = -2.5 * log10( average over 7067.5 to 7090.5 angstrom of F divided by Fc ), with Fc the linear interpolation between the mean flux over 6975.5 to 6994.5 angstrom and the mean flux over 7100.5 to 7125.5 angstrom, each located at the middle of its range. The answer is 0.18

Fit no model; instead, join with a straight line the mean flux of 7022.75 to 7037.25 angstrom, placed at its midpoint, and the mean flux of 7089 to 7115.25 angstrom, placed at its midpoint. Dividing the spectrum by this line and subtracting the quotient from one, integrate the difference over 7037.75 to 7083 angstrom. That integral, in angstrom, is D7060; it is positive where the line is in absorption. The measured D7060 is 2.3 angstrom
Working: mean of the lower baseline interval 10.6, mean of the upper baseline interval 9.32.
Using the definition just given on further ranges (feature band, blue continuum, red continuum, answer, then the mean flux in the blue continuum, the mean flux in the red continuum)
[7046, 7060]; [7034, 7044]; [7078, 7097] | -0.8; 10.3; 8.16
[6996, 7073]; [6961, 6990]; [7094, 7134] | -2.2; 10.4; 9.59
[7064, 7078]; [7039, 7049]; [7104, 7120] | 0.9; 9.88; 9.59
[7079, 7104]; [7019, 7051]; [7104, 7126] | 3.2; 10.5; 9.6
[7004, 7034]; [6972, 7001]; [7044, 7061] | -1.0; 10.5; 10.2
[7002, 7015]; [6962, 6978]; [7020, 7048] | 0.1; 10.6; 10.5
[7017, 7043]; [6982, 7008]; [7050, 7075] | -1.1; 10.5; 9.92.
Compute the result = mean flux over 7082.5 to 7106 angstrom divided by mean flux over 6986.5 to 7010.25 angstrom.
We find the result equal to 0.83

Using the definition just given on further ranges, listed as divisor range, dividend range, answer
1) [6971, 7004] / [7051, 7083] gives 0.90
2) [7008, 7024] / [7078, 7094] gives 0.74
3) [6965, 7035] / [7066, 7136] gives 0.86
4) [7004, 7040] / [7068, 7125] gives 0.84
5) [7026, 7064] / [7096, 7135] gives 0.94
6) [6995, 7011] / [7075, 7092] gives 0.76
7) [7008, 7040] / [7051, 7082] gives 0.89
